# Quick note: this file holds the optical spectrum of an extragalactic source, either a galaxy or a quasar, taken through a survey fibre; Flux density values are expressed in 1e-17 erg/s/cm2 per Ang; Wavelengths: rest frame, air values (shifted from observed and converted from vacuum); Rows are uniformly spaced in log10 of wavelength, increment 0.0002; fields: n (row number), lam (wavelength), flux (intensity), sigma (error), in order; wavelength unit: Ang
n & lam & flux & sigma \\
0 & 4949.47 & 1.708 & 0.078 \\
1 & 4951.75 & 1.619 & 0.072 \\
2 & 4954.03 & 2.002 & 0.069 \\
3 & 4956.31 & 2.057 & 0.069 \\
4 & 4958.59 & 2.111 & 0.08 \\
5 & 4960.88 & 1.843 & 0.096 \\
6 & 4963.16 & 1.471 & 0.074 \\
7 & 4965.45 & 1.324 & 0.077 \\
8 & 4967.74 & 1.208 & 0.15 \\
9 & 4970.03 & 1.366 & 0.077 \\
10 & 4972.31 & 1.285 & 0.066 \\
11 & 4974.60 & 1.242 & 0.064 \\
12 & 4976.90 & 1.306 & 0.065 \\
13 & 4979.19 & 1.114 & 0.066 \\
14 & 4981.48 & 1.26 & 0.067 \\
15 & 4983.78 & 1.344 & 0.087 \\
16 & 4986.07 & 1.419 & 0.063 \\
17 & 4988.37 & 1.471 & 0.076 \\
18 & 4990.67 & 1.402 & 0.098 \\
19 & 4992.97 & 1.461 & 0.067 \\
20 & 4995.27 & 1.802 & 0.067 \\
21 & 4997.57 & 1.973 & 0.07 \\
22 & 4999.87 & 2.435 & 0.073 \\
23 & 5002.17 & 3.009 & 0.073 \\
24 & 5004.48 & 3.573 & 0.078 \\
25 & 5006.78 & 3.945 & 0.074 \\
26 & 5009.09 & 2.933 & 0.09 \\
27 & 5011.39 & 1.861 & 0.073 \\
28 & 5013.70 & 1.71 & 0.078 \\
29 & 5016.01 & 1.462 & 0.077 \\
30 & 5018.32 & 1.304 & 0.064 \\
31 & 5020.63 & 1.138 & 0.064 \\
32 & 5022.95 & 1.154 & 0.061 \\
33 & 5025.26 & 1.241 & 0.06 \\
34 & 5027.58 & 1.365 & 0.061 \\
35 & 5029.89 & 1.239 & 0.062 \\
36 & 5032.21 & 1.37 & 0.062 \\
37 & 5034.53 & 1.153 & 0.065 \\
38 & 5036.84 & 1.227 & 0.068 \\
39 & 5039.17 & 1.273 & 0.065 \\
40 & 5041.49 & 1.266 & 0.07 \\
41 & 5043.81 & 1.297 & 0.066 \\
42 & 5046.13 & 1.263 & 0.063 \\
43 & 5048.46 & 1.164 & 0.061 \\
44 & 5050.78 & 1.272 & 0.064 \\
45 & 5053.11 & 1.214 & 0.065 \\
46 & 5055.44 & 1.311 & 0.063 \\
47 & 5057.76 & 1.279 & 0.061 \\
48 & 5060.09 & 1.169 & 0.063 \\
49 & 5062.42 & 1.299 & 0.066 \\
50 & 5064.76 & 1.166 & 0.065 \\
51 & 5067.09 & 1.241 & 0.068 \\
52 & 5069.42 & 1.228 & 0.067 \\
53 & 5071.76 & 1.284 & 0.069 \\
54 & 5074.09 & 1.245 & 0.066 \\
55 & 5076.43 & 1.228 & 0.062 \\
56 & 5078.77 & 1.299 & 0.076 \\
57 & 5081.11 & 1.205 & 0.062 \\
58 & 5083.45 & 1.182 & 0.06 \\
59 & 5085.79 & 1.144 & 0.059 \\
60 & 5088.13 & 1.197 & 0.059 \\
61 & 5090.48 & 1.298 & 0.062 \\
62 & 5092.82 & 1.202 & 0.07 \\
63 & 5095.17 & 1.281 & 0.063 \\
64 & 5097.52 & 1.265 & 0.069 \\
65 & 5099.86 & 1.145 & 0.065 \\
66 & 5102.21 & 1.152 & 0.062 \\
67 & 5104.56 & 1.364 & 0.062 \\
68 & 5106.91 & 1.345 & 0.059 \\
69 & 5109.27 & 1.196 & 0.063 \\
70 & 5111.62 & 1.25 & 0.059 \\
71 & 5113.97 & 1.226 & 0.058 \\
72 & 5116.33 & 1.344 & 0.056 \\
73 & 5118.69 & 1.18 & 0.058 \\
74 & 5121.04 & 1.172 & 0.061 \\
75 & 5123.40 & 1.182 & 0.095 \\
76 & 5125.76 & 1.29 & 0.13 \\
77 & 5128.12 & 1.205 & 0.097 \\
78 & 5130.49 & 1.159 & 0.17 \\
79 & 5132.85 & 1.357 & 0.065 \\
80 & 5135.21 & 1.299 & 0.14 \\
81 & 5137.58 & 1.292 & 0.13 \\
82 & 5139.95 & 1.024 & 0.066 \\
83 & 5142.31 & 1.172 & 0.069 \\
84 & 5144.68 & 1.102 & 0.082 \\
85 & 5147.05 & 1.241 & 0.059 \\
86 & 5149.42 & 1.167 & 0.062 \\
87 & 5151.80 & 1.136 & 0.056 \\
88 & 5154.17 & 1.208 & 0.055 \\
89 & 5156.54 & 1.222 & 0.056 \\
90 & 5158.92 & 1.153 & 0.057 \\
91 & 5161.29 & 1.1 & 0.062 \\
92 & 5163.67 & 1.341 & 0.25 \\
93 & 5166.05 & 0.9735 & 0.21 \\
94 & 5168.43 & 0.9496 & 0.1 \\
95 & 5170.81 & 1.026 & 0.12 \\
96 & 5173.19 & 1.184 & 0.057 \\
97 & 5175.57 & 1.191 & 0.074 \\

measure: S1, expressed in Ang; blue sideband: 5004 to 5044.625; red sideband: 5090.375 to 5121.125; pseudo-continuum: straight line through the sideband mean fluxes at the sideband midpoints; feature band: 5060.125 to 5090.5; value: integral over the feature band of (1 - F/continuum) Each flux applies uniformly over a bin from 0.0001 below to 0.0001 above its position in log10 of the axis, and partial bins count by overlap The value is 3.8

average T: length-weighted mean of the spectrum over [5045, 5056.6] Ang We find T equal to 1.24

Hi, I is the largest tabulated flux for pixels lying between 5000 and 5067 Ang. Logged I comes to 3.945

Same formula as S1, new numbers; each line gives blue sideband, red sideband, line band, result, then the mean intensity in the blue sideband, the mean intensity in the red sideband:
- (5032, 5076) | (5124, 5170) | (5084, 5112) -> -0.51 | 1.25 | 1.18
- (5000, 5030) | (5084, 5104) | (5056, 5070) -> 2.75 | 2.04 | 1.21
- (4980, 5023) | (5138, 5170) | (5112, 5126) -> 1.00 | 1.94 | 1.14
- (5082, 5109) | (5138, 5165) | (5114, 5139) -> -0.96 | 1.23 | 1.17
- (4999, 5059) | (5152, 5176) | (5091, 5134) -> 3.04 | 1.67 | 1.13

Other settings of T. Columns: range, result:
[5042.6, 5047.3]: 1.28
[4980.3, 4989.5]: 1.37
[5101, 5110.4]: 1.26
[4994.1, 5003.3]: 2.3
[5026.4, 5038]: 1.27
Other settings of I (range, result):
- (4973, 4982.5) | 1.306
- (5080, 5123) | 1.364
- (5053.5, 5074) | 1.311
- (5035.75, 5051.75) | 1.297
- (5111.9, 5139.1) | 1.357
